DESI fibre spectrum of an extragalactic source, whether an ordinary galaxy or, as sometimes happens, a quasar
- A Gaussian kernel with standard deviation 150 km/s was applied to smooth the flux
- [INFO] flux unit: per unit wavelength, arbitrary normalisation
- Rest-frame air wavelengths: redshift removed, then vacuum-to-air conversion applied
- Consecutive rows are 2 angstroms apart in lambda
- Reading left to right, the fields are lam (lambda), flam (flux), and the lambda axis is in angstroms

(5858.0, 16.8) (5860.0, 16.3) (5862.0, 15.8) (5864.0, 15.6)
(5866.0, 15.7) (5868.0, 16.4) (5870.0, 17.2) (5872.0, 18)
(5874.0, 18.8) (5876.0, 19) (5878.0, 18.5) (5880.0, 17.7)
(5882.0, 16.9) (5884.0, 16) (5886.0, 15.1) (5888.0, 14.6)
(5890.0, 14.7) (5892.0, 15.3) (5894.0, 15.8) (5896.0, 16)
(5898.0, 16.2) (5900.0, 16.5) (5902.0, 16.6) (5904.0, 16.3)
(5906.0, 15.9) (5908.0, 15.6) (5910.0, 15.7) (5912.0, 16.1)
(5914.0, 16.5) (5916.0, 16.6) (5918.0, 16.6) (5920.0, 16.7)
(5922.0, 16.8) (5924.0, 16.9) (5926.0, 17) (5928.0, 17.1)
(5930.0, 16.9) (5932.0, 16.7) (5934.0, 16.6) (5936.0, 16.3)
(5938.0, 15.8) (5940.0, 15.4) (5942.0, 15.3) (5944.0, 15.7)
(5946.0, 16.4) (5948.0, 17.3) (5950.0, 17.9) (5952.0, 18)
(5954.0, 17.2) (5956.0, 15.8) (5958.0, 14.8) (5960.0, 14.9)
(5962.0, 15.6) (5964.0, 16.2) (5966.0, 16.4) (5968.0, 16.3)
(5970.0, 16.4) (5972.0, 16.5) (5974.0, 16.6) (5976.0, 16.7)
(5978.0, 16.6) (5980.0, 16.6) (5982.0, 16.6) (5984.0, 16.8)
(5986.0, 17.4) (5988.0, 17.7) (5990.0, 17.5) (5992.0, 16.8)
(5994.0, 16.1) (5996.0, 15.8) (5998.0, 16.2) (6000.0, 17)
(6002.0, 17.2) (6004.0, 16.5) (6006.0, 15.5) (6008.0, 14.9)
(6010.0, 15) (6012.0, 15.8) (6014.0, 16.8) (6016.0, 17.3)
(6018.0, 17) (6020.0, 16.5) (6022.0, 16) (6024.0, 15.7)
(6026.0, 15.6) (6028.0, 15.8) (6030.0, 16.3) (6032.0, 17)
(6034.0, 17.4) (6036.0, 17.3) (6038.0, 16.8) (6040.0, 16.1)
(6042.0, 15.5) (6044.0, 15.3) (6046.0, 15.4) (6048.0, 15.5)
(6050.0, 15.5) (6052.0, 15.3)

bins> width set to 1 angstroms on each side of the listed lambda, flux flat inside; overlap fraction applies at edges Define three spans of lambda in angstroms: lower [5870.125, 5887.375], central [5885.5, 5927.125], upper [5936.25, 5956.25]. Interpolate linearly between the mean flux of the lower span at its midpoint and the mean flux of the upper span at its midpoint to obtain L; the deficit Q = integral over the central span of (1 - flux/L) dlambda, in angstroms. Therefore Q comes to 2.3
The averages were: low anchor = 17.4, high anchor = 16.5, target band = 16.1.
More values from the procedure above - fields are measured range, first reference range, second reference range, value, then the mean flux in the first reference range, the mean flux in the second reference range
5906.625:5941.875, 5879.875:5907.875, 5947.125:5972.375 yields -0.57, 15.9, 16.4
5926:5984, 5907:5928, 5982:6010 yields 0.35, 16.5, 16.5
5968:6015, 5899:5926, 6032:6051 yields -0.69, 16.4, 16.1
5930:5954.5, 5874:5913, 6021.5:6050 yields -0.48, 16.3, 16.1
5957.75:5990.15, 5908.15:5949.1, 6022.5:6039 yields -0.04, 16.4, 16.5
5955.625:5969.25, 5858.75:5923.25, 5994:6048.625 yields 0.48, 16.4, 16.2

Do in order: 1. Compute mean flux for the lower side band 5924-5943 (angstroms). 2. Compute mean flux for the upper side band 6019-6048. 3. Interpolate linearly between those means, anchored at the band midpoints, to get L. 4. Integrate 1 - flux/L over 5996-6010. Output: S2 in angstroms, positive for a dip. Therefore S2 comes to 0.1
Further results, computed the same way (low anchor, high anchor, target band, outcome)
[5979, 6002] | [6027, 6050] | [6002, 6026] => 0.5 angstroms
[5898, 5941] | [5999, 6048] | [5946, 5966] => -0.1 angstroms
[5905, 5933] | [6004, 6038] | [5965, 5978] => -0.1 angstroms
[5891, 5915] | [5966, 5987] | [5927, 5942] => 0.0 angstroms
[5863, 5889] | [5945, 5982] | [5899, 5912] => 0.5 angstroms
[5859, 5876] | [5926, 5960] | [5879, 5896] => 1.0 angstroms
